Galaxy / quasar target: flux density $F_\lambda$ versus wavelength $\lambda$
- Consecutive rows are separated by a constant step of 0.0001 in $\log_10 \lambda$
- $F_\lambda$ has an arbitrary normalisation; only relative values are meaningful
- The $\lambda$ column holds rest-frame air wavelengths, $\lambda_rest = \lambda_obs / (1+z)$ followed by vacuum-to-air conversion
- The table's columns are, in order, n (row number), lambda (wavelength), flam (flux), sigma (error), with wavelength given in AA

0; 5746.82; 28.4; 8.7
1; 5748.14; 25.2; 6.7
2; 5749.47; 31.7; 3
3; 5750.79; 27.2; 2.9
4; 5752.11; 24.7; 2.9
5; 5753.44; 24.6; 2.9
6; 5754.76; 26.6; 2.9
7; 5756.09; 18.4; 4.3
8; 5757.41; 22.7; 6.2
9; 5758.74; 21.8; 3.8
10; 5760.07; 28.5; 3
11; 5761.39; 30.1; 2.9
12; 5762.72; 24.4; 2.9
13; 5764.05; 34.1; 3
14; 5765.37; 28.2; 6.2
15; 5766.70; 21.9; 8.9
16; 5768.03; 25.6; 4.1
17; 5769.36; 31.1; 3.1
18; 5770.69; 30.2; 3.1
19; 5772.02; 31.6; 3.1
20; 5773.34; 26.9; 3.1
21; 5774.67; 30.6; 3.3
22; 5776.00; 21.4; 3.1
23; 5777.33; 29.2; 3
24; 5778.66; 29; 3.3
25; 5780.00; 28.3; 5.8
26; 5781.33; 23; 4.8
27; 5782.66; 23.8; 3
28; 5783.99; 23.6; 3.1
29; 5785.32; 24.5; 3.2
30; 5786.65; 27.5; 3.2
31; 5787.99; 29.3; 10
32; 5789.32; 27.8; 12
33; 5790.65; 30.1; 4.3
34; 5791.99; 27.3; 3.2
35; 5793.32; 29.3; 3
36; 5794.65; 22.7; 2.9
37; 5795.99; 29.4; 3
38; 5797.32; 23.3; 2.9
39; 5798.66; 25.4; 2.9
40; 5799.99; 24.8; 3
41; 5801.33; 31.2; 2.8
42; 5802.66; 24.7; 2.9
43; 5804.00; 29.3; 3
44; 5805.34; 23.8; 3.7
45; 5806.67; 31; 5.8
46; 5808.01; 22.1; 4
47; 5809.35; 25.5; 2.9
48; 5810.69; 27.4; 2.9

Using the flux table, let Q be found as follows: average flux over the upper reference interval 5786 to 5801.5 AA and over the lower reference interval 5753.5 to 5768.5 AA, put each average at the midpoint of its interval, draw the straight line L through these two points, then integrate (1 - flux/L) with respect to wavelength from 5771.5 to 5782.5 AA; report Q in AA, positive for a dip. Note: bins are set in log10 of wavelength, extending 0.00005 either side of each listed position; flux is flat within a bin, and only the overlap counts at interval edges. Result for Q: -0.4 AA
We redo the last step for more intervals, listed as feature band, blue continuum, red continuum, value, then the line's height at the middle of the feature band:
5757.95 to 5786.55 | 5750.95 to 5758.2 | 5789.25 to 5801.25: -2.3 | 25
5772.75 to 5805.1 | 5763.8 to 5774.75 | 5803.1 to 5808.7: 0.9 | 27.5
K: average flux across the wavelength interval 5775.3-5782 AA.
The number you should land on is 26.2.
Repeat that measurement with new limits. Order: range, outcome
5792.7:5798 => 26.1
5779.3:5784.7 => 24.7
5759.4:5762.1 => 29.2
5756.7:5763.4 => 25.5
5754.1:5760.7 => 23.6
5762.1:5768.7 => 26.9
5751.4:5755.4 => 25.3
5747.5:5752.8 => 27.2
